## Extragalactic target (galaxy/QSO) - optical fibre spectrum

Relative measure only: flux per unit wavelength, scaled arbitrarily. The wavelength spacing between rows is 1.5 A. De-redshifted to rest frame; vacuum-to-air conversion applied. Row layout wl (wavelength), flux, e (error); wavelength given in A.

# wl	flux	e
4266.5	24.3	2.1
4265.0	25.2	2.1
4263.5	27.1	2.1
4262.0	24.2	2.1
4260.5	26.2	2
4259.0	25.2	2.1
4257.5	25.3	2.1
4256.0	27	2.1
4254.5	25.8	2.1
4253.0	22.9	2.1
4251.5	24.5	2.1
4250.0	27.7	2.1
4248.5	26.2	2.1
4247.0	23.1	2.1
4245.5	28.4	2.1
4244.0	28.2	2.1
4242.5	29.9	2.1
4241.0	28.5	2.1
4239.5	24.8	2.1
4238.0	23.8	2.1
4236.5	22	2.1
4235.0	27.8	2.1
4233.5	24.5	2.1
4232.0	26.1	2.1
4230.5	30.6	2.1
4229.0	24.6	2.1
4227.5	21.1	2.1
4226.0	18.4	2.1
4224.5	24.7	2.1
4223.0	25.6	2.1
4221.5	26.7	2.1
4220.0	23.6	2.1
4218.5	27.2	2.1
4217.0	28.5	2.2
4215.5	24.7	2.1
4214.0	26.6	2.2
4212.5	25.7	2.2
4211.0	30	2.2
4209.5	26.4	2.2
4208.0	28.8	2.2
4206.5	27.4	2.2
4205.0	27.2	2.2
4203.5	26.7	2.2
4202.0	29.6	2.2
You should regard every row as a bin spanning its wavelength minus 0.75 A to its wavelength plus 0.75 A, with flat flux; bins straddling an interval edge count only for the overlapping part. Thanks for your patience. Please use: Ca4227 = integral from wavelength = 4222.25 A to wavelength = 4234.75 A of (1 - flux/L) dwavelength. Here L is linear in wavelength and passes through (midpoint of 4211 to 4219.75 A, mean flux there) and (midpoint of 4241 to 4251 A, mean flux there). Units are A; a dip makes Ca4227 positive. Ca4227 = 1.1 A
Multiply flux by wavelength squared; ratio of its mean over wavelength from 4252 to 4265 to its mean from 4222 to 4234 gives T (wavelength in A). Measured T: 1.05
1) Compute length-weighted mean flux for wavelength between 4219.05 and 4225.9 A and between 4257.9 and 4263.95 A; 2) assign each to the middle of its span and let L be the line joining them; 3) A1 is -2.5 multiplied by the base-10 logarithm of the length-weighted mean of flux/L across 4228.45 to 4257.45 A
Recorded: -0.04 mag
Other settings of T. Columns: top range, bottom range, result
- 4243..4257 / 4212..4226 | 1.04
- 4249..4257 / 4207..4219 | 0.96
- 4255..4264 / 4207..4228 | 1.03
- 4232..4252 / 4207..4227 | 1.02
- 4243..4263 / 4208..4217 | 0.97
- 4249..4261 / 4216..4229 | 1.06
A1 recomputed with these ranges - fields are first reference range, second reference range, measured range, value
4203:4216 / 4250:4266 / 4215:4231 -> 0.070 mag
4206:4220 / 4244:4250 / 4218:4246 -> 0.047 mag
